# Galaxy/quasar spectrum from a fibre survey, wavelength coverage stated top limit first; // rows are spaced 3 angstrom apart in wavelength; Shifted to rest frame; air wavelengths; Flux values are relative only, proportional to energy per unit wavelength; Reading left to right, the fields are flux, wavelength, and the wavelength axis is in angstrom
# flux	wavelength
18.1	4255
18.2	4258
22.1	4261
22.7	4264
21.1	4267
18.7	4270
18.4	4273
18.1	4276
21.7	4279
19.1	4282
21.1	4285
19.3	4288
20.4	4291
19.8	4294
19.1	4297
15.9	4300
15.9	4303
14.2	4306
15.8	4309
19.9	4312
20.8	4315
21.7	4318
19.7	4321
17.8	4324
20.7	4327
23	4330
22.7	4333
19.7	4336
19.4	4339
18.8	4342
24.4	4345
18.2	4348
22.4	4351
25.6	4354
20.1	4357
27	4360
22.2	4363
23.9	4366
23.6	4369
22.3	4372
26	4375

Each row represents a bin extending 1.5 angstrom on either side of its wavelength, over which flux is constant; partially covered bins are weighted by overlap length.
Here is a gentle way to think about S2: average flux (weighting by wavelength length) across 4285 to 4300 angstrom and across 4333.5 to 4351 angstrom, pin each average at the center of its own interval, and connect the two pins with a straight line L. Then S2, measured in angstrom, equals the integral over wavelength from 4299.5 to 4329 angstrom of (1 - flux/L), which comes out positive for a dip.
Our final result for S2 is 2.20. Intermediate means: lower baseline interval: 19.4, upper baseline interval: 20.4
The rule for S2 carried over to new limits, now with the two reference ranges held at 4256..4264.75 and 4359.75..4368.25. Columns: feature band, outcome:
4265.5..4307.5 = 5.3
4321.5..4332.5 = 1.0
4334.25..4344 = 1.5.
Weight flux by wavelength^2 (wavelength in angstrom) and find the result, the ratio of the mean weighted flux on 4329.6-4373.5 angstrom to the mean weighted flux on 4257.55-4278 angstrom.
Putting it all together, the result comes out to 1.15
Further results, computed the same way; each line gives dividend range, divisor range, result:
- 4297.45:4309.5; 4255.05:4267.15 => 0.78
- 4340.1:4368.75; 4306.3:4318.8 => 1.21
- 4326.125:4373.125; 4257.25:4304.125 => 1.17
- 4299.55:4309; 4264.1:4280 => 0.79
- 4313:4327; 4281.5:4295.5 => 1.02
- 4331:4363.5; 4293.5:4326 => 1.22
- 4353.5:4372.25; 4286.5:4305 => 1.33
